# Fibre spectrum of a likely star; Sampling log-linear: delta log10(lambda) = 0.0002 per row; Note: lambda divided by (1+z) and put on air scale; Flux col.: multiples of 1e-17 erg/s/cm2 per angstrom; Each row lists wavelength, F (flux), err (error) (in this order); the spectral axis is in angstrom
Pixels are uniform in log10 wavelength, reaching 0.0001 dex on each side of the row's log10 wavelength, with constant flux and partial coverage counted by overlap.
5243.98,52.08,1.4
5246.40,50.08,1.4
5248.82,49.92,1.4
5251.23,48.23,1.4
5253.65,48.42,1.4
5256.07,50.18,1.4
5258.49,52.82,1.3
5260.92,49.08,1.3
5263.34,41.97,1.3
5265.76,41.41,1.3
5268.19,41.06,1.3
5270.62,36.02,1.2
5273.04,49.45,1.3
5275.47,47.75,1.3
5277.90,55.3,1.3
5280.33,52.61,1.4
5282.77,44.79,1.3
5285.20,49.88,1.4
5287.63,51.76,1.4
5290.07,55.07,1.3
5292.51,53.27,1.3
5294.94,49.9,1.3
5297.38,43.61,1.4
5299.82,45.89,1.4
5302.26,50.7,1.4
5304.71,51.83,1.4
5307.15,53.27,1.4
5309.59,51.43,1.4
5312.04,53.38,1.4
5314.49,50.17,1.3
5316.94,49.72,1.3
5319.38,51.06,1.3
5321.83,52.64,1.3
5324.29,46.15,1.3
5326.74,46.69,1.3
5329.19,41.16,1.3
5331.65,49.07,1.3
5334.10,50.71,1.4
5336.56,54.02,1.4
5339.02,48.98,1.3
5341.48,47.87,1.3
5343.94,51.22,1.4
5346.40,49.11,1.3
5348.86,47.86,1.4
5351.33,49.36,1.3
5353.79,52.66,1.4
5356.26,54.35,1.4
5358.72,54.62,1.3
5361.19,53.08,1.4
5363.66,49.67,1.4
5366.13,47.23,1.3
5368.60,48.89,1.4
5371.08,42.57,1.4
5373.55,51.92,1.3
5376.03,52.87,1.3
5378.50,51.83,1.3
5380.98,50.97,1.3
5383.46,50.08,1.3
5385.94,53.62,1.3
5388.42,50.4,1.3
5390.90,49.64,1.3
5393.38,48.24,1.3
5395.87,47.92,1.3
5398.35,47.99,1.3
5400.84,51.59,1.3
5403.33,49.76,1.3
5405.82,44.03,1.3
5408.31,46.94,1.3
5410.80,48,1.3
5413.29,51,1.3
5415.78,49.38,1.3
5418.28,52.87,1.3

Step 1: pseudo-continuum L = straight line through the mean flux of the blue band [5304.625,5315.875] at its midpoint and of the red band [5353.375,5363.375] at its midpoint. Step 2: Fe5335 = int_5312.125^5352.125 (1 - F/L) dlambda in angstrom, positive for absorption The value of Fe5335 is 2.6 angstrom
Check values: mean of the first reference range 52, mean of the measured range 49.2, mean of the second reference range 53.4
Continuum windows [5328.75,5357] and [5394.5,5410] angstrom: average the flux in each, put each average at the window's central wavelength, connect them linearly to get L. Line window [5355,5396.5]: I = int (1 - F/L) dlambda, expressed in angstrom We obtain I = -1.4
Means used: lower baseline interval 49.8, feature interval 50.5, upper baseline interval 48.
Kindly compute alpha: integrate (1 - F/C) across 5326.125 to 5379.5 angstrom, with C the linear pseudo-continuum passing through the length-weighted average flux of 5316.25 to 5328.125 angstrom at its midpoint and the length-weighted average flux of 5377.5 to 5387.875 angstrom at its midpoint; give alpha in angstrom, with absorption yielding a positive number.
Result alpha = 0.55 angstrom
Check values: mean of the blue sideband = 49.1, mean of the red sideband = 51.5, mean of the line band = 49.8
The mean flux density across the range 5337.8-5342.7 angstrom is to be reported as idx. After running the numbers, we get 48.4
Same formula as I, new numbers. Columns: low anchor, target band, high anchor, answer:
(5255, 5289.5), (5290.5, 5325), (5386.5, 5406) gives -1.7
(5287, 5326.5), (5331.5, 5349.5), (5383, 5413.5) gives 0.0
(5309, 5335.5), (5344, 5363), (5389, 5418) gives -0.9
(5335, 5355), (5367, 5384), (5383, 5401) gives 0.0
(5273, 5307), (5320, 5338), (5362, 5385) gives 0.5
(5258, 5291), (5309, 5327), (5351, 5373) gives -0.5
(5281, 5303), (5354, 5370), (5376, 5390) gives -0.1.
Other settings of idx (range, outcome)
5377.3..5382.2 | 51.4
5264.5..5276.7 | 43.2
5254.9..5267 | 47.1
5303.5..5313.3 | 52.5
